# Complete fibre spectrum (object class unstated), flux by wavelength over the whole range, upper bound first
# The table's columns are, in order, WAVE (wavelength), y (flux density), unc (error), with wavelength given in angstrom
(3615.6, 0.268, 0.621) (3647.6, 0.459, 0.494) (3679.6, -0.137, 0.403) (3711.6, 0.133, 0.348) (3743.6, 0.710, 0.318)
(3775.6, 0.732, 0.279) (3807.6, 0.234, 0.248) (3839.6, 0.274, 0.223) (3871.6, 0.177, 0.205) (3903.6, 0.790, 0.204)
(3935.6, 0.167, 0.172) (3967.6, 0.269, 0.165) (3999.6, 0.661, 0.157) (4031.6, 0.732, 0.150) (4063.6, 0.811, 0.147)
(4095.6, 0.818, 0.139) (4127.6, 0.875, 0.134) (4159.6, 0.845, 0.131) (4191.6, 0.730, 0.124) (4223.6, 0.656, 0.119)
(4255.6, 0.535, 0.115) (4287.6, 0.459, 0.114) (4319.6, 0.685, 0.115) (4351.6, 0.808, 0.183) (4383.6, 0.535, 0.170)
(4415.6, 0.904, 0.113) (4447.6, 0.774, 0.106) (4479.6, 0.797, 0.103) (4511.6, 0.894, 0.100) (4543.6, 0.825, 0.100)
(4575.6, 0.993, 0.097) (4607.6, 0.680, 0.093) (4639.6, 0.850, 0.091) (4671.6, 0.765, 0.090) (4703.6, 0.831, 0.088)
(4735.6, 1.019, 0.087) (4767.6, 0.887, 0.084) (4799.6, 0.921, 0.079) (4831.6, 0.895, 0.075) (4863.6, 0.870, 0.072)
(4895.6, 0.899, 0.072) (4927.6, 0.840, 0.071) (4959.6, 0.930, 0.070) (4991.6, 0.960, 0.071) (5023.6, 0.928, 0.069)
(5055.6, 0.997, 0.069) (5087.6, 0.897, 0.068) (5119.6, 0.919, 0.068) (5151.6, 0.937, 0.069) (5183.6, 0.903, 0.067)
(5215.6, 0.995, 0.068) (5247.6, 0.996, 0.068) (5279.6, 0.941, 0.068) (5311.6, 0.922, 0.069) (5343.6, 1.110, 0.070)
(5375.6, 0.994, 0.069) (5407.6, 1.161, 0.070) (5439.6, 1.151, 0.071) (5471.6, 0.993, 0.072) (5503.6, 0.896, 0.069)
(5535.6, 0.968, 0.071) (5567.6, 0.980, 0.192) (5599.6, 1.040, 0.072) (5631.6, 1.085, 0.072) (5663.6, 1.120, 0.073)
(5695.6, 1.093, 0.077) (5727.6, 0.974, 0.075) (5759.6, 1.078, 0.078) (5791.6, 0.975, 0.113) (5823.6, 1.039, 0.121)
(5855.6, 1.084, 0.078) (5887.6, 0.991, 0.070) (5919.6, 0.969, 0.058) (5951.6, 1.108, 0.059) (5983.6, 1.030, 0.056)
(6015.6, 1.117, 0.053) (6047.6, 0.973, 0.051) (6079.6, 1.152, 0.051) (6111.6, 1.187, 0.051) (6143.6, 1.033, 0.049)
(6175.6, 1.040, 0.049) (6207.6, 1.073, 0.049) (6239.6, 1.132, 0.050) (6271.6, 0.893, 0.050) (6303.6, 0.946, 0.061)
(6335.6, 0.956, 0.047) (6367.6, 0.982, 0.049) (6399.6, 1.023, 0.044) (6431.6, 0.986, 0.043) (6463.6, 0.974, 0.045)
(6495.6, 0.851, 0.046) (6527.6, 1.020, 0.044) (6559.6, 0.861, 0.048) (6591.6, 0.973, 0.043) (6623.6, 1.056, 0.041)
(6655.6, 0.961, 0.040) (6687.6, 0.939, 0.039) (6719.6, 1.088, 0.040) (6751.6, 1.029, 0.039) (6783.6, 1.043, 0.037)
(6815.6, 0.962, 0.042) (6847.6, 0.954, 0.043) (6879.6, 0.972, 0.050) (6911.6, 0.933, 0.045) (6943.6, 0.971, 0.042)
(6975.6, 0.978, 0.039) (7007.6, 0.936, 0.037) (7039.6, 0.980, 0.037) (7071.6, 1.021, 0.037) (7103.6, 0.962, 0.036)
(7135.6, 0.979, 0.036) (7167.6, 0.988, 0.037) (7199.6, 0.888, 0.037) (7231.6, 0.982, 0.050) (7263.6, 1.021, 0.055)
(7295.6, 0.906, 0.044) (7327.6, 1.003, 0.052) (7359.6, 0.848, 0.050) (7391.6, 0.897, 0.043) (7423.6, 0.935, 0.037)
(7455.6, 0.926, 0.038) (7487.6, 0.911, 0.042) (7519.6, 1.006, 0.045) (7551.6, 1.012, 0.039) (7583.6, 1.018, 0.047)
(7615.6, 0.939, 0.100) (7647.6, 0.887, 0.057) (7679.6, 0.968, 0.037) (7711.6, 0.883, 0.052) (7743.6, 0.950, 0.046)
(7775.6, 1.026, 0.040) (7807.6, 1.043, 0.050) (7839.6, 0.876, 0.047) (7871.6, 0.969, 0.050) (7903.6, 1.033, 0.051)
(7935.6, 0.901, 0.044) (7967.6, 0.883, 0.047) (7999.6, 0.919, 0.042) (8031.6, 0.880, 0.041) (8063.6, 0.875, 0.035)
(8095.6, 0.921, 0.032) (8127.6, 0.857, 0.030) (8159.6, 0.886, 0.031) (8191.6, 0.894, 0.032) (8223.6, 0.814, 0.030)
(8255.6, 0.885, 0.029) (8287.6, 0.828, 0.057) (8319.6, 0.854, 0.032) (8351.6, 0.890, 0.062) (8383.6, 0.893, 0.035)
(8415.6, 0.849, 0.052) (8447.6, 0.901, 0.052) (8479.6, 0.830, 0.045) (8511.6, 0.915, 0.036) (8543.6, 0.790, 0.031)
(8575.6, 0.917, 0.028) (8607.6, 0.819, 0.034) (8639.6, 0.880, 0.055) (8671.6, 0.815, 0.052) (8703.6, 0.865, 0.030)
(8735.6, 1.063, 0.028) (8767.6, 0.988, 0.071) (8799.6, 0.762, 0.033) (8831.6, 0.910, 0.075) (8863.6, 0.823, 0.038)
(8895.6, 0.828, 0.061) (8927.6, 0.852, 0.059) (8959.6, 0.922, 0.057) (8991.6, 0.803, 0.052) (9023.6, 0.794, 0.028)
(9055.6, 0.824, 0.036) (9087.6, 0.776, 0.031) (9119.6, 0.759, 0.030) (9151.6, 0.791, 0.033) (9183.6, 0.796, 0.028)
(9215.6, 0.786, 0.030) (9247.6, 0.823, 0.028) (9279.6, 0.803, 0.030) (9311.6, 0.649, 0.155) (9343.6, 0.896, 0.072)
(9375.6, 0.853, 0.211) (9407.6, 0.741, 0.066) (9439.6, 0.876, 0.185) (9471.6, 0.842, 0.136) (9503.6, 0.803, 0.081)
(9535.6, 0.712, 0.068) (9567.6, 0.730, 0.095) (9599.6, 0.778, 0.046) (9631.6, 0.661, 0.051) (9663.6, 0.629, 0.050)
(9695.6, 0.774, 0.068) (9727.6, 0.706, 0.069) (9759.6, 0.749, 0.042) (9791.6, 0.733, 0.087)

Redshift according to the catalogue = 0.33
